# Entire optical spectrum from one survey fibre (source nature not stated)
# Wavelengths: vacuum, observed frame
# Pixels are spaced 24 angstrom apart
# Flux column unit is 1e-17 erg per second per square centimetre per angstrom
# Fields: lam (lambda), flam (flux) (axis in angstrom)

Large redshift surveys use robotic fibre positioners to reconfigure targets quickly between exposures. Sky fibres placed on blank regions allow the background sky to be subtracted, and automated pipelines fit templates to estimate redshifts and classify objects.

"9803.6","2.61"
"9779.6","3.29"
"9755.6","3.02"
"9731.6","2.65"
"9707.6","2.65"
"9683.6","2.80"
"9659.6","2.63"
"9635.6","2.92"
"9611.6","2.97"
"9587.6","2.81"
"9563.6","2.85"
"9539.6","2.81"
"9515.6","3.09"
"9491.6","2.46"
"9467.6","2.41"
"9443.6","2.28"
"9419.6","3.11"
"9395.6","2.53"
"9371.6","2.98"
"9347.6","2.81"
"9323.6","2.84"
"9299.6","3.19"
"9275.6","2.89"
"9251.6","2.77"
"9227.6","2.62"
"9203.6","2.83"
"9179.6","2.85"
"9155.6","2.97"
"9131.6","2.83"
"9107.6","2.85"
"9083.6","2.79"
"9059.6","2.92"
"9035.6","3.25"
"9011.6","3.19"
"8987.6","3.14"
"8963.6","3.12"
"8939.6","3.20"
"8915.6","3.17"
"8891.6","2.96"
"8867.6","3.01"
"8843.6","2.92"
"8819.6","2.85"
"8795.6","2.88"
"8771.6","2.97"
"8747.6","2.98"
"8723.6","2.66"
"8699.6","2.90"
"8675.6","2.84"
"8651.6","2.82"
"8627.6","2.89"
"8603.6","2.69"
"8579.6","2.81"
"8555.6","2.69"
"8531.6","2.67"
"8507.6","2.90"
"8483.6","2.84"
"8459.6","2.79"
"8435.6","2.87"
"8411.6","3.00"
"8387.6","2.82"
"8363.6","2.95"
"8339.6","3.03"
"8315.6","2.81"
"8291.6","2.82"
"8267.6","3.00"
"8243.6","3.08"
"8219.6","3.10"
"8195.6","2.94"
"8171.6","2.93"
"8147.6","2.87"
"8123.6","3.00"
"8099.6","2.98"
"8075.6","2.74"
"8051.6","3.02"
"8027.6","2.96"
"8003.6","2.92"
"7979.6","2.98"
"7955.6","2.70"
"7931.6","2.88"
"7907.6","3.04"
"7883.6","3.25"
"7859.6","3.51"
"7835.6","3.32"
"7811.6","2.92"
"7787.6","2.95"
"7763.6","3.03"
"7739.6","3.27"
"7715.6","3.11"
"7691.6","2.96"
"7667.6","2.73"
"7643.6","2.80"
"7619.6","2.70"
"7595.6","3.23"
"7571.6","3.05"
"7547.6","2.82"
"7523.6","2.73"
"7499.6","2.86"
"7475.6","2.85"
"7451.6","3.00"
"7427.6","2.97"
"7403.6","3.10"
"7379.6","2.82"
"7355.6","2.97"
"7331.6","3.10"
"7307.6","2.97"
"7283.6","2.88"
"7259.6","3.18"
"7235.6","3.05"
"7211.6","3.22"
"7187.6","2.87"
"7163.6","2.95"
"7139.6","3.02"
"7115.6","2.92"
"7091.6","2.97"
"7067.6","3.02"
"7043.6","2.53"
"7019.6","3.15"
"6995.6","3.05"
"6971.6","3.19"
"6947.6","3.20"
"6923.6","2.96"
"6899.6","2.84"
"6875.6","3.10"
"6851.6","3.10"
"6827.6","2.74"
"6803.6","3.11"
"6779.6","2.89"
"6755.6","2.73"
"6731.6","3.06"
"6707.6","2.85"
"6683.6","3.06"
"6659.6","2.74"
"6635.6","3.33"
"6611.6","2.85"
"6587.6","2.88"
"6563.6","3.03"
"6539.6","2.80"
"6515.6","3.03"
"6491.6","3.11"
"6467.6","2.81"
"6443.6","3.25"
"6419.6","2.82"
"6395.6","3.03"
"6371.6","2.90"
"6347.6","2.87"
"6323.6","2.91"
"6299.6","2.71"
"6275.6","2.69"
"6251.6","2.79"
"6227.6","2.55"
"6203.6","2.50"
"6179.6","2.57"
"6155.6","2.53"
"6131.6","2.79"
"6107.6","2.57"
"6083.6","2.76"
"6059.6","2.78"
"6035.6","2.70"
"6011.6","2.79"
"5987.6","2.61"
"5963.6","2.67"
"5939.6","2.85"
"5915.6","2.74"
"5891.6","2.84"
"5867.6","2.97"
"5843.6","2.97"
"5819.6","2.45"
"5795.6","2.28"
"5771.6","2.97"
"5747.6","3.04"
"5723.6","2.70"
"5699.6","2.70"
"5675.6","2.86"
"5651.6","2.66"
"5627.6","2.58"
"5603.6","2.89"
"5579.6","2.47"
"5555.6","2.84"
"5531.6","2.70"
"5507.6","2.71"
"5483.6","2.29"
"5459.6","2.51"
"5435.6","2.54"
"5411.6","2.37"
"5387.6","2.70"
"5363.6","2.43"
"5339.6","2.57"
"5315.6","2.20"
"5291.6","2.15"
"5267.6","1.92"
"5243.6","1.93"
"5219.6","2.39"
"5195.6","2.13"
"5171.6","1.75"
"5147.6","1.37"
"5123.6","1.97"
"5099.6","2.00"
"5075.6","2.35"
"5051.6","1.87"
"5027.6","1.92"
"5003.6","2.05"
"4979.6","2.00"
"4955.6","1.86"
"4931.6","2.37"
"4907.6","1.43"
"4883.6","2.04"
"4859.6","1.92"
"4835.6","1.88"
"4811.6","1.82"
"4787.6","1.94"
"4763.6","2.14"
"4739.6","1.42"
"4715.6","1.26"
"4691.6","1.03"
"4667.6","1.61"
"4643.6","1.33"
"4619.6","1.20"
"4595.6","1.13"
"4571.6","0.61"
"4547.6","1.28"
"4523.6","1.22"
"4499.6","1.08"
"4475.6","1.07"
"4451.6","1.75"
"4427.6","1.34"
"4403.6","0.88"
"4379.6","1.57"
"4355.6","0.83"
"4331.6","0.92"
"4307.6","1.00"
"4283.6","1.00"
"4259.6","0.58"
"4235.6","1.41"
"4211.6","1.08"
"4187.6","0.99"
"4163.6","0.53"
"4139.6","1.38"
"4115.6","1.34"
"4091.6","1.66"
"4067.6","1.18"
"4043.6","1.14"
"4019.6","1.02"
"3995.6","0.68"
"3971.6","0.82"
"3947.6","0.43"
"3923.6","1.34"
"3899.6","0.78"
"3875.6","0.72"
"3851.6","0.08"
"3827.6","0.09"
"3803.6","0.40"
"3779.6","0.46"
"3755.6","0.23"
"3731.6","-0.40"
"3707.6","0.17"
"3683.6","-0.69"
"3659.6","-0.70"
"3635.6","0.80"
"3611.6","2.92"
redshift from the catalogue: 0.195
